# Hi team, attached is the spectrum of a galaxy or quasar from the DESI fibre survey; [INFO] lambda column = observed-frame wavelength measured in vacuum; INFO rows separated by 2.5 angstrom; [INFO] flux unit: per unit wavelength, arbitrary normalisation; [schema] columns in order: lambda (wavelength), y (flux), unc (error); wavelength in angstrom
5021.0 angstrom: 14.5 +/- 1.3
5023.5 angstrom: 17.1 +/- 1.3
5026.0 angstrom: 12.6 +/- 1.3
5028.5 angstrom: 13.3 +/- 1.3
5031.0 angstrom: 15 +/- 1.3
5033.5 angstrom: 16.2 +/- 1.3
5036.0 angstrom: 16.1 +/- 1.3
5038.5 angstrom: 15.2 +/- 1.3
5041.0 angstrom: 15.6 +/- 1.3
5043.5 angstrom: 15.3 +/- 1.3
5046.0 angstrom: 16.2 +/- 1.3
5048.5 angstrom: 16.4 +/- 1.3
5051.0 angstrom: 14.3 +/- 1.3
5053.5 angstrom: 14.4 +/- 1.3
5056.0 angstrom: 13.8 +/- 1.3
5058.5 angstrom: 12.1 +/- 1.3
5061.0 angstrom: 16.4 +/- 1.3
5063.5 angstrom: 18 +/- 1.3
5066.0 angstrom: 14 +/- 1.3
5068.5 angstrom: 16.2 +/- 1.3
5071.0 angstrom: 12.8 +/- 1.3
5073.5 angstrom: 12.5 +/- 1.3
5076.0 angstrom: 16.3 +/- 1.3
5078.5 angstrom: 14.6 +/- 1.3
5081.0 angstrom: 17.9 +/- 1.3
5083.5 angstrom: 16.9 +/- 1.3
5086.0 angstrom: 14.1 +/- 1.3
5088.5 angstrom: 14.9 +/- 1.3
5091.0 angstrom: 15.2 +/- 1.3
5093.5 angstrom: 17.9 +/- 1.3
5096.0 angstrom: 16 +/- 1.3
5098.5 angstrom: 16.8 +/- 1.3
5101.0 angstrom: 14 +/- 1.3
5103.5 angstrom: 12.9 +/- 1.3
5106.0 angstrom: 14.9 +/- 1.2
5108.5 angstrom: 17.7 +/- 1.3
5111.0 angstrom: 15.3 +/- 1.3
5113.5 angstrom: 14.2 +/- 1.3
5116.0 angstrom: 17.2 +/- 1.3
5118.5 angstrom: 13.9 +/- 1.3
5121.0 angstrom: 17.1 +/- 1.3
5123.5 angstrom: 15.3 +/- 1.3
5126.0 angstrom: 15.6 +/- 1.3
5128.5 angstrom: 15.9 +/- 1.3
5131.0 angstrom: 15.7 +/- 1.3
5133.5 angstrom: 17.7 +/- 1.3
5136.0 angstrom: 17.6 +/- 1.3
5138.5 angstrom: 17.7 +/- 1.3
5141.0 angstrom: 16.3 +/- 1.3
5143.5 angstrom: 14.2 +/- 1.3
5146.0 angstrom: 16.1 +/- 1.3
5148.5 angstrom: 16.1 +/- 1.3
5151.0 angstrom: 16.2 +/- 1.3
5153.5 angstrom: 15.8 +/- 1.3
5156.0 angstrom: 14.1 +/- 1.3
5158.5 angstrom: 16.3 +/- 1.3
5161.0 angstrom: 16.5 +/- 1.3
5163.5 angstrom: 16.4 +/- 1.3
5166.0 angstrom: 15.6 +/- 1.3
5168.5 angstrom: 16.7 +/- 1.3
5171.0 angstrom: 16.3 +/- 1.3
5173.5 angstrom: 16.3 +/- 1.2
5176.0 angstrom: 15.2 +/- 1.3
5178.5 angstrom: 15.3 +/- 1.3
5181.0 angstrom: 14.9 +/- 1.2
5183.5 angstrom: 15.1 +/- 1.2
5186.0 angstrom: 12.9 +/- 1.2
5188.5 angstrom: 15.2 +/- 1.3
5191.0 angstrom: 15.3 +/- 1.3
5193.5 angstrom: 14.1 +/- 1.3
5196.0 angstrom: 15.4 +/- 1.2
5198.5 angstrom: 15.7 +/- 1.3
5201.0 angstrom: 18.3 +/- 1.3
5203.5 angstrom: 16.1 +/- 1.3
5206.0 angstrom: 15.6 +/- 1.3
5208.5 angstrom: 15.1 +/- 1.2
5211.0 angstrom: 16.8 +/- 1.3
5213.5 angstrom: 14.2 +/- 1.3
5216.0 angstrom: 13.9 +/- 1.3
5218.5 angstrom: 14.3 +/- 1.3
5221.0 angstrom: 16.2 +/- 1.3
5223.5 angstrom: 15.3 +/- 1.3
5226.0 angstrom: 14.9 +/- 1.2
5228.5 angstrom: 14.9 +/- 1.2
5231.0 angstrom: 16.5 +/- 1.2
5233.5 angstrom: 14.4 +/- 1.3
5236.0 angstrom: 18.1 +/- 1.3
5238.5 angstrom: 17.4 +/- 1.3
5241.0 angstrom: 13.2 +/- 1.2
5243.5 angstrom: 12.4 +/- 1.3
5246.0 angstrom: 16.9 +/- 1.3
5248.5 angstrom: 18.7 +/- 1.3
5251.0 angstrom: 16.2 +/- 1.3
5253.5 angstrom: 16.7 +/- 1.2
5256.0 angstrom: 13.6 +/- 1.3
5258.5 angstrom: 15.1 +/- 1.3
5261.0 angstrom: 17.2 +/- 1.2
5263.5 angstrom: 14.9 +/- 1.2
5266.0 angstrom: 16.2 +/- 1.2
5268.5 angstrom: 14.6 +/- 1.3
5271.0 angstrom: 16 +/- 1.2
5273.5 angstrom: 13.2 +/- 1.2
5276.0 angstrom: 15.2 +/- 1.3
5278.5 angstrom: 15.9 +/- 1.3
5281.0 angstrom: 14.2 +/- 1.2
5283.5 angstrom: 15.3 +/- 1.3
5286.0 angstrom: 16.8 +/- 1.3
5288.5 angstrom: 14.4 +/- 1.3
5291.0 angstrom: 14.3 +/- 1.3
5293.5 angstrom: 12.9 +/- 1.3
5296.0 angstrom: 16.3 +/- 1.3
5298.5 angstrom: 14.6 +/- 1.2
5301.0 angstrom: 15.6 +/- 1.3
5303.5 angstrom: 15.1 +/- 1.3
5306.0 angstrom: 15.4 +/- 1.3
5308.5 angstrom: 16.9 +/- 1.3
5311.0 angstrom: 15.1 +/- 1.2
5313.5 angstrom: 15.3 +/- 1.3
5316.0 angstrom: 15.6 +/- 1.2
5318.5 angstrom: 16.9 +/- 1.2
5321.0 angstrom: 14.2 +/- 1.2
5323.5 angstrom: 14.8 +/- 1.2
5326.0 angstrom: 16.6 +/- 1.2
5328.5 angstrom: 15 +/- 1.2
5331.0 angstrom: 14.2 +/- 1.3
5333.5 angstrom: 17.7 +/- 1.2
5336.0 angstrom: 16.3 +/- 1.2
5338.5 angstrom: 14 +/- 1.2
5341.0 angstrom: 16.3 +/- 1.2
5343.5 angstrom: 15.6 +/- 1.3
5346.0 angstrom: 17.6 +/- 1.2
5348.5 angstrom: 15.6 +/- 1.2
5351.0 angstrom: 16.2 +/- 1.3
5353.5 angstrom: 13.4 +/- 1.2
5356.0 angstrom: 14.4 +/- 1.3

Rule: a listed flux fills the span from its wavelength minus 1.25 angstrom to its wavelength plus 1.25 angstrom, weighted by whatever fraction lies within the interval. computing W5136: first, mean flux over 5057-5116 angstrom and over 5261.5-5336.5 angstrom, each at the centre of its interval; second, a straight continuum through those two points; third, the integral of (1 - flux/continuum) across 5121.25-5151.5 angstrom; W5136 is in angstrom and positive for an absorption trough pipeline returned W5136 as -1.8 angstrom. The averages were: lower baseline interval 15.3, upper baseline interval 15.3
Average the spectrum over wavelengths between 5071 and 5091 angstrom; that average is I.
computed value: 15.2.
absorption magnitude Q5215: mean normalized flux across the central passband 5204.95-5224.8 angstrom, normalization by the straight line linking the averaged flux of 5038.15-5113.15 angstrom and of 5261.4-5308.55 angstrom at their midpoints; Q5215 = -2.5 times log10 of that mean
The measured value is 0.001 mag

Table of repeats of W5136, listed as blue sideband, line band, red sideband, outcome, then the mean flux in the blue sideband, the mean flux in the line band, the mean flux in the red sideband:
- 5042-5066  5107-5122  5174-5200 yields -0.78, 15.2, 15.9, 15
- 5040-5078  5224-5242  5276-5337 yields -0.47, 14.9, 15.6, 15.4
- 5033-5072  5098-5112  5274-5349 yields 0.05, 15.2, 15.2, 15.4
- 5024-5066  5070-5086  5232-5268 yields 0.06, 15.1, 15.1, 15.8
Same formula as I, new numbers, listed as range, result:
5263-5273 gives 15.3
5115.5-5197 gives 15.7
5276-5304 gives 15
